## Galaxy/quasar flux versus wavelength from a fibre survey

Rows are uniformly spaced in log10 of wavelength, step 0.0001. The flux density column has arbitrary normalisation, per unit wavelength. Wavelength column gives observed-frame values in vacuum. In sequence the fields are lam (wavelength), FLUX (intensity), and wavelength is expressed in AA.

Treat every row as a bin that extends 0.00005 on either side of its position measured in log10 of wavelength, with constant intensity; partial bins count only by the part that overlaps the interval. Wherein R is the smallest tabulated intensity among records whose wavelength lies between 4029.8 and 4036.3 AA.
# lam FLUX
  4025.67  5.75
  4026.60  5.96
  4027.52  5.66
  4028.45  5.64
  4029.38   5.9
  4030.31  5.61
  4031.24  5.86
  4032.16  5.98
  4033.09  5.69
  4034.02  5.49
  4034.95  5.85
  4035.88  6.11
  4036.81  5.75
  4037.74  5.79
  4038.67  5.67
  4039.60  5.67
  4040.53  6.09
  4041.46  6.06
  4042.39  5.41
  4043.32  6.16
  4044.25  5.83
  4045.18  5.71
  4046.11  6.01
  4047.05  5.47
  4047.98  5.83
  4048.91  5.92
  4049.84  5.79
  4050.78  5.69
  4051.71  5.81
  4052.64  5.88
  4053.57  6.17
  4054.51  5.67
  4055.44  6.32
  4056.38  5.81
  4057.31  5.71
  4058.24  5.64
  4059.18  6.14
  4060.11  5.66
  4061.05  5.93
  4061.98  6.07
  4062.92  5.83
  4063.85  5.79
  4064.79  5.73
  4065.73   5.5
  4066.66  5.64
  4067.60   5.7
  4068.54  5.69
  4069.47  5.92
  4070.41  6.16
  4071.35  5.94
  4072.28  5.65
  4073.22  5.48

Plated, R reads 5.49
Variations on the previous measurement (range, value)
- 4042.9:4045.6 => 5.71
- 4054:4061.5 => 5.64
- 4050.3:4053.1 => 5.69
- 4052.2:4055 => 5.67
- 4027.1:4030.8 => 5.61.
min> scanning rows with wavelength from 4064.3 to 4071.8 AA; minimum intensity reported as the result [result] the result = 5.5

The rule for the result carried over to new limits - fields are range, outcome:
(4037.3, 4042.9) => 5.41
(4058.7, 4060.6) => 5.66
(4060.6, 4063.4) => 5.83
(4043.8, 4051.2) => 5.47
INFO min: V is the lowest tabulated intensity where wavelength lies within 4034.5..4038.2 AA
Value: 5.75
